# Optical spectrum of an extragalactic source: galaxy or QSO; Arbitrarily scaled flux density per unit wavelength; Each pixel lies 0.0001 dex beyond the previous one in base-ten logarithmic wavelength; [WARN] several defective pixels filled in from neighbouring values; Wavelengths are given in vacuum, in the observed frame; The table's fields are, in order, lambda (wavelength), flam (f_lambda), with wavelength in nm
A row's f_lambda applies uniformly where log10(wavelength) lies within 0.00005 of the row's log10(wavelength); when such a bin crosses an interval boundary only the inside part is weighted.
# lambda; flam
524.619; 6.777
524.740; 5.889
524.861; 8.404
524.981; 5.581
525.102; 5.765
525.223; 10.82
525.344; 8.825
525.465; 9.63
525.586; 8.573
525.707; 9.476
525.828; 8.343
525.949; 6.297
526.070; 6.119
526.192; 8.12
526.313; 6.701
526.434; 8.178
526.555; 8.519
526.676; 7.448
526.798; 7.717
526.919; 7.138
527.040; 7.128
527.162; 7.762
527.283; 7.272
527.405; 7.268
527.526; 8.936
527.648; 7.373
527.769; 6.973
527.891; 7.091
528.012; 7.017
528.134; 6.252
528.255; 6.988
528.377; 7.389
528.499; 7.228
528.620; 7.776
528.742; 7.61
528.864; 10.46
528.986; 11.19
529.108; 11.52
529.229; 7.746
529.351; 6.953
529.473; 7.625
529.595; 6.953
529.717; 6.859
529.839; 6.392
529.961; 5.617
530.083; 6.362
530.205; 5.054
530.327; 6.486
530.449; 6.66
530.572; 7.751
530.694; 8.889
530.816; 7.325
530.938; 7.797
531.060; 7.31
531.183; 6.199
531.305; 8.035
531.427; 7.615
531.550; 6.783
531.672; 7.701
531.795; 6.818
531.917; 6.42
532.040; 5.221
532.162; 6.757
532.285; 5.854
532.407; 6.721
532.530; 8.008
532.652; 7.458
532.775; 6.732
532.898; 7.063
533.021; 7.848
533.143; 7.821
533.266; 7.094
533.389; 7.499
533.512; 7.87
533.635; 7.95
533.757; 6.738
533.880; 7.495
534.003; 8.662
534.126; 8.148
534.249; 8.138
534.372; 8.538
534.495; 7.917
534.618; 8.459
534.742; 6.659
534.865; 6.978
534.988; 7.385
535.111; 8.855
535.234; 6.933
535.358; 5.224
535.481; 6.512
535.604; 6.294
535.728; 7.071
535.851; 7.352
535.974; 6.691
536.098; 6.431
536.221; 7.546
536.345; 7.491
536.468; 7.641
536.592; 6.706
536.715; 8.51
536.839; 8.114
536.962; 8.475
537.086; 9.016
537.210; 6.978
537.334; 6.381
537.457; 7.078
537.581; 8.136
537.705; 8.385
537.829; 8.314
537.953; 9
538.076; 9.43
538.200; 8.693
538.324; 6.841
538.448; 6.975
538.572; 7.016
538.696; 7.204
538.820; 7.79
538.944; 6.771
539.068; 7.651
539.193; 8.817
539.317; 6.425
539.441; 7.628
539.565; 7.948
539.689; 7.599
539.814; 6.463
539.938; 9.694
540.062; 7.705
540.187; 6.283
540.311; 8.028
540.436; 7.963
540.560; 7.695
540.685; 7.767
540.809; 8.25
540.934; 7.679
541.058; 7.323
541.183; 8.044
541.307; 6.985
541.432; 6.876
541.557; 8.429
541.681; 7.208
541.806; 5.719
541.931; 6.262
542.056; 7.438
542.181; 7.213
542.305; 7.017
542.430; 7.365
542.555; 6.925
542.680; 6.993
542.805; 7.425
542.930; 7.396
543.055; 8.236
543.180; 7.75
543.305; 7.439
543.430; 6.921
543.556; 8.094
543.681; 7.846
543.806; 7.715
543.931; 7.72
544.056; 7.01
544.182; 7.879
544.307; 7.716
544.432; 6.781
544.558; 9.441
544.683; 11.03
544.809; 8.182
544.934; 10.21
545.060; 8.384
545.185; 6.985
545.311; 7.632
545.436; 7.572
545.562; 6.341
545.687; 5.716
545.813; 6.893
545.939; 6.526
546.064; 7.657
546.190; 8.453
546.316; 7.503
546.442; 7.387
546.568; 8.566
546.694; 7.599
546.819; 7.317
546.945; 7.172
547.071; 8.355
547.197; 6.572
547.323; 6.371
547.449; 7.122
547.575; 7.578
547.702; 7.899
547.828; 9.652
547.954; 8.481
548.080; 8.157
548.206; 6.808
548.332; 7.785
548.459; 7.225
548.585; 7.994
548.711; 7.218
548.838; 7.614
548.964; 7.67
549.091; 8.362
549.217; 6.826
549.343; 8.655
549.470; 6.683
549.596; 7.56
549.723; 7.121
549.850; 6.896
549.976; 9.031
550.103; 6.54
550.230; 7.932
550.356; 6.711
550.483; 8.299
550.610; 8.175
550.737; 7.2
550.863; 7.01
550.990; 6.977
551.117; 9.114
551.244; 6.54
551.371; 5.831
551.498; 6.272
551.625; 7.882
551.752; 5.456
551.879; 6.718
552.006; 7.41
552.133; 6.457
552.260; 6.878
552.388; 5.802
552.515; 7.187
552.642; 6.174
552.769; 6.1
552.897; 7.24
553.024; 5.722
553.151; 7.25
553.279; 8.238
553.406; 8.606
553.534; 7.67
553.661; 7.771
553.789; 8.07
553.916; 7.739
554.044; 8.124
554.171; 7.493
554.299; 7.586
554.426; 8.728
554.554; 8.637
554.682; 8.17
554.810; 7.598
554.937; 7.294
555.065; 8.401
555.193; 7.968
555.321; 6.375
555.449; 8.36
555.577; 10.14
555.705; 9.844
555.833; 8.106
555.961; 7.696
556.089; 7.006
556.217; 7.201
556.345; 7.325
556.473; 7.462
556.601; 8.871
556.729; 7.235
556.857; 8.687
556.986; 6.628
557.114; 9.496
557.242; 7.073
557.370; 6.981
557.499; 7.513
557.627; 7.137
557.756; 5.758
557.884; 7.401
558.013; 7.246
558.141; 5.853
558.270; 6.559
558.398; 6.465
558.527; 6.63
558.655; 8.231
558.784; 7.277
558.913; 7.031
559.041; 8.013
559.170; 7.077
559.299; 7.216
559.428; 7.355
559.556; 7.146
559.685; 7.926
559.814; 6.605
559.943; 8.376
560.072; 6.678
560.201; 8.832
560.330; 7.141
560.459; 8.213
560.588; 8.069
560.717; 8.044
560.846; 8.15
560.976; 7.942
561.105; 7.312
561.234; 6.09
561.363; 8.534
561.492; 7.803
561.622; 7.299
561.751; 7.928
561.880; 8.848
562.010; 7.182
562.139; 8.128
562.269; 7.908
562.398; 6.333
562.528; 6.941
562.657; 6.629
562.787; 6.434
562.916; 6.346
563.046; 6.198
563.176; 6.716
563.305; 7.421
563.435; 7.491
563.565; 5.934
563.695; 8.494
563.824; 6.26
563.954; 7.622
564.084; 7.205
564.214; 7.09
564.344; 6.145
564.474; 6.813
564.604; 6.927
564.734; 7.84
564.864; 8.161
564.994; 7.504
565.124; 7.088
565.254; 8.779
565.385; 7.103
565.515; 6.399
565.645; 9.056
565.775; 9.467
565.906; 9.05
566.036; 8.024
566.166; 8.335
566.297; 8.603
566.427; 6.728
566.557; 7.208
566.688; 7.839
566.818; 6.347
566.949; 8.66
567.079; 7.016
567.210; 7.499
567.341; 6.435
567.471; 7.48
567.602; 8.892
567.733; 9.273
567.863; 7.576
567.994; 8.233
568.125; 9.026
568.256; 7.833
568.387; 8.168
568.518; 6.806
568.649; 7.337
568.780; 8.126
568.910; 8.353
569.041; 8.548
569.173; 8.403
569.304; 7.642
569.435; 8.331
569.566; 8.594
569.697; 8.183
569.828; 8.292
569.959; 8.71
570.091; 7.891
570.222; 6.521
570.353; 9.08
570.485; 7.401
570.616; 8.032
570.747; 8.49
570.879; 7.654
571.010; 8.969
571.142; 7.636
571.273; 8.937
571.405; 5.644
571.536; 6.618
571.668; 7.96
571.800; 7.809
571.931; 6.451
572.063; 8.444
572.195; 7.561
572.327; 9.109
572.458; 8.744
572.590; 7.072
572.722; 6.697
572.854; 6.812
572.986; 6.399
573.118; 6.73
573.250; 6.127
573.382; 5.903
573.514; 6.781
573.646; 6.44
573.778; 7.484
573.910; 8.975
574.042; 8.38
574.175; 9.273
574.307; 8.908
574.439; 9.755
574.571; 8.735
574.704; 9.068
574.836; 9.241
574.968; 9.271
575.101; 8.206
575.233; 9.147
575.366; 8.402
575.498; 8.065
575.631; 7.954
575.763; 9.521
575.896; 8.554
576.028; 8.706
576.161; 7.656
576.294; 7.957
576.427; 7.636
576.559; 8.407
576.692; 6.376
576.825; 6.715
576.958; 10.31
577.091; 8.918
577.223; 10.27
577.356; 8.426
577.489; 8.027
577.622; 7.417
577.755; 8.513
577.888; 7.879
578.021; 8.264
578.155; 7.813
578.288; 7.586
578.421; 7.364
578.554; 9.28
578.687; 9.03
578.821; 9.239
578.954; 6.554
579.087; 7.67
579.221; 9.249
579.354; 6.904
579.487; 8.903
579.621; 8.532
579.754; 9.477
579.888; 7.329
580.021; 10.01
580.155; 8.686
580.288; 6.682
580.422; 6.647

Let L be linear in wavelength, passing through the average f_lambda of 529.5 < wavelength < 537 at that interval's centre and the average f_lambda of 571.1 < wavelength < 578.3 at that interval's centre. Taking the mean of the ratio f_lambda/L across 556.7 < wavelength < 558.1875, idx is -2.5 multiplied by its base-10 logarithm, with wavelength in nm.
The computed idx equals 0.06 mag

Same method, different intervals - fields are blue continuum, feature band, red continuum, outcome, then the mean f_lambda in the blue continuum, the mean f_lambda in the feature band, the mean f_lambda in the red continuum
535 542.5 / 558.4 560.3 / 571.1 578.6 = 0.052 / 7.49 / 7.42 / 8.01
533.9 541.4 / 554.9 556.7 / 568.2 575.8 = -0.029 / 7.61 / 8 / 7.95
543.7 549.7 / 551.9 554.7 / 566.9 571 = 0.058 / 7.7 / 7.39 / 8.03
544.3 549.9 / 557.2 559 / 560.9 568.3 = 0.095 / 7.68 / 6.95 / 7.53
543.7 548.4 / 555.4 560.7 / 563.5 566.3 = 0.014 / 7.73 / 7.56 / 7.61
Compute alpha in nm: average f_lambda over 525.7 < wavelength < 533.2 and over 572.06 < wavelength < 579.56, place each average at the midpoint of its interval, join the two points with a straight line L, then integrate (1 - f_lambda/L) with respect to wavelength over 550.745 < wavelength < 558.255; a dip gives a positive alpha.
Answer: 0.33 nm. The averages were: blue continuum 7.37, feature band 7.43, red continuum 8.12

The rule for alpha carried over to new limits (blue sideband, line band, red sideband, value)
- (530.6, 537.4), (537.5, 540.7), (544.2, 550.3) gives -0.12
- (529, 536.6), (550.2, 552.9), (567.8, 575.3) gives 0.23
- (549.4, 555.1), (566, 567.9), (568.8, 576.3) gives 0.02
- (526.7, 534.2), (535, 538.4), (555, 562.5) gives -0.06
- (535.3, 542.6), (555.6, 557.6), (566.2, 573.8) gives -0.07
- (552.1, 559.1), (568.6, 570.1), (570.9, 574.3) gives -0.14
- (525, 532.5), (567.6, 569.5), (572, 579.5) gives -0.03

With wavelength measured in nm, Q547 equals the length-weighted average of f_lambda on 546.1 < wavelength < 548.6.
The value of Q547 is 7.69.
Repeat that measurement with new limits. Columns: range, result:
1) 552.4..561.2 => 7.56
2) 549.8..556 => 7.5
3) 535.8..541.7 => 7.66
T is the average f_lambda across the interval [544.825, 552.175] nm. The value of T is 7.46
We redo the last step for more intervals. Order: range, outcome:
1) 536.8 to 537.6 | 7.71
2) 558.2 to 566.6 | 7.45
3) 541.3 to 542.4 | 7.03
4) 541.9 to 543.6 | 7.33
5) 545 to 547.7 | 7.33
